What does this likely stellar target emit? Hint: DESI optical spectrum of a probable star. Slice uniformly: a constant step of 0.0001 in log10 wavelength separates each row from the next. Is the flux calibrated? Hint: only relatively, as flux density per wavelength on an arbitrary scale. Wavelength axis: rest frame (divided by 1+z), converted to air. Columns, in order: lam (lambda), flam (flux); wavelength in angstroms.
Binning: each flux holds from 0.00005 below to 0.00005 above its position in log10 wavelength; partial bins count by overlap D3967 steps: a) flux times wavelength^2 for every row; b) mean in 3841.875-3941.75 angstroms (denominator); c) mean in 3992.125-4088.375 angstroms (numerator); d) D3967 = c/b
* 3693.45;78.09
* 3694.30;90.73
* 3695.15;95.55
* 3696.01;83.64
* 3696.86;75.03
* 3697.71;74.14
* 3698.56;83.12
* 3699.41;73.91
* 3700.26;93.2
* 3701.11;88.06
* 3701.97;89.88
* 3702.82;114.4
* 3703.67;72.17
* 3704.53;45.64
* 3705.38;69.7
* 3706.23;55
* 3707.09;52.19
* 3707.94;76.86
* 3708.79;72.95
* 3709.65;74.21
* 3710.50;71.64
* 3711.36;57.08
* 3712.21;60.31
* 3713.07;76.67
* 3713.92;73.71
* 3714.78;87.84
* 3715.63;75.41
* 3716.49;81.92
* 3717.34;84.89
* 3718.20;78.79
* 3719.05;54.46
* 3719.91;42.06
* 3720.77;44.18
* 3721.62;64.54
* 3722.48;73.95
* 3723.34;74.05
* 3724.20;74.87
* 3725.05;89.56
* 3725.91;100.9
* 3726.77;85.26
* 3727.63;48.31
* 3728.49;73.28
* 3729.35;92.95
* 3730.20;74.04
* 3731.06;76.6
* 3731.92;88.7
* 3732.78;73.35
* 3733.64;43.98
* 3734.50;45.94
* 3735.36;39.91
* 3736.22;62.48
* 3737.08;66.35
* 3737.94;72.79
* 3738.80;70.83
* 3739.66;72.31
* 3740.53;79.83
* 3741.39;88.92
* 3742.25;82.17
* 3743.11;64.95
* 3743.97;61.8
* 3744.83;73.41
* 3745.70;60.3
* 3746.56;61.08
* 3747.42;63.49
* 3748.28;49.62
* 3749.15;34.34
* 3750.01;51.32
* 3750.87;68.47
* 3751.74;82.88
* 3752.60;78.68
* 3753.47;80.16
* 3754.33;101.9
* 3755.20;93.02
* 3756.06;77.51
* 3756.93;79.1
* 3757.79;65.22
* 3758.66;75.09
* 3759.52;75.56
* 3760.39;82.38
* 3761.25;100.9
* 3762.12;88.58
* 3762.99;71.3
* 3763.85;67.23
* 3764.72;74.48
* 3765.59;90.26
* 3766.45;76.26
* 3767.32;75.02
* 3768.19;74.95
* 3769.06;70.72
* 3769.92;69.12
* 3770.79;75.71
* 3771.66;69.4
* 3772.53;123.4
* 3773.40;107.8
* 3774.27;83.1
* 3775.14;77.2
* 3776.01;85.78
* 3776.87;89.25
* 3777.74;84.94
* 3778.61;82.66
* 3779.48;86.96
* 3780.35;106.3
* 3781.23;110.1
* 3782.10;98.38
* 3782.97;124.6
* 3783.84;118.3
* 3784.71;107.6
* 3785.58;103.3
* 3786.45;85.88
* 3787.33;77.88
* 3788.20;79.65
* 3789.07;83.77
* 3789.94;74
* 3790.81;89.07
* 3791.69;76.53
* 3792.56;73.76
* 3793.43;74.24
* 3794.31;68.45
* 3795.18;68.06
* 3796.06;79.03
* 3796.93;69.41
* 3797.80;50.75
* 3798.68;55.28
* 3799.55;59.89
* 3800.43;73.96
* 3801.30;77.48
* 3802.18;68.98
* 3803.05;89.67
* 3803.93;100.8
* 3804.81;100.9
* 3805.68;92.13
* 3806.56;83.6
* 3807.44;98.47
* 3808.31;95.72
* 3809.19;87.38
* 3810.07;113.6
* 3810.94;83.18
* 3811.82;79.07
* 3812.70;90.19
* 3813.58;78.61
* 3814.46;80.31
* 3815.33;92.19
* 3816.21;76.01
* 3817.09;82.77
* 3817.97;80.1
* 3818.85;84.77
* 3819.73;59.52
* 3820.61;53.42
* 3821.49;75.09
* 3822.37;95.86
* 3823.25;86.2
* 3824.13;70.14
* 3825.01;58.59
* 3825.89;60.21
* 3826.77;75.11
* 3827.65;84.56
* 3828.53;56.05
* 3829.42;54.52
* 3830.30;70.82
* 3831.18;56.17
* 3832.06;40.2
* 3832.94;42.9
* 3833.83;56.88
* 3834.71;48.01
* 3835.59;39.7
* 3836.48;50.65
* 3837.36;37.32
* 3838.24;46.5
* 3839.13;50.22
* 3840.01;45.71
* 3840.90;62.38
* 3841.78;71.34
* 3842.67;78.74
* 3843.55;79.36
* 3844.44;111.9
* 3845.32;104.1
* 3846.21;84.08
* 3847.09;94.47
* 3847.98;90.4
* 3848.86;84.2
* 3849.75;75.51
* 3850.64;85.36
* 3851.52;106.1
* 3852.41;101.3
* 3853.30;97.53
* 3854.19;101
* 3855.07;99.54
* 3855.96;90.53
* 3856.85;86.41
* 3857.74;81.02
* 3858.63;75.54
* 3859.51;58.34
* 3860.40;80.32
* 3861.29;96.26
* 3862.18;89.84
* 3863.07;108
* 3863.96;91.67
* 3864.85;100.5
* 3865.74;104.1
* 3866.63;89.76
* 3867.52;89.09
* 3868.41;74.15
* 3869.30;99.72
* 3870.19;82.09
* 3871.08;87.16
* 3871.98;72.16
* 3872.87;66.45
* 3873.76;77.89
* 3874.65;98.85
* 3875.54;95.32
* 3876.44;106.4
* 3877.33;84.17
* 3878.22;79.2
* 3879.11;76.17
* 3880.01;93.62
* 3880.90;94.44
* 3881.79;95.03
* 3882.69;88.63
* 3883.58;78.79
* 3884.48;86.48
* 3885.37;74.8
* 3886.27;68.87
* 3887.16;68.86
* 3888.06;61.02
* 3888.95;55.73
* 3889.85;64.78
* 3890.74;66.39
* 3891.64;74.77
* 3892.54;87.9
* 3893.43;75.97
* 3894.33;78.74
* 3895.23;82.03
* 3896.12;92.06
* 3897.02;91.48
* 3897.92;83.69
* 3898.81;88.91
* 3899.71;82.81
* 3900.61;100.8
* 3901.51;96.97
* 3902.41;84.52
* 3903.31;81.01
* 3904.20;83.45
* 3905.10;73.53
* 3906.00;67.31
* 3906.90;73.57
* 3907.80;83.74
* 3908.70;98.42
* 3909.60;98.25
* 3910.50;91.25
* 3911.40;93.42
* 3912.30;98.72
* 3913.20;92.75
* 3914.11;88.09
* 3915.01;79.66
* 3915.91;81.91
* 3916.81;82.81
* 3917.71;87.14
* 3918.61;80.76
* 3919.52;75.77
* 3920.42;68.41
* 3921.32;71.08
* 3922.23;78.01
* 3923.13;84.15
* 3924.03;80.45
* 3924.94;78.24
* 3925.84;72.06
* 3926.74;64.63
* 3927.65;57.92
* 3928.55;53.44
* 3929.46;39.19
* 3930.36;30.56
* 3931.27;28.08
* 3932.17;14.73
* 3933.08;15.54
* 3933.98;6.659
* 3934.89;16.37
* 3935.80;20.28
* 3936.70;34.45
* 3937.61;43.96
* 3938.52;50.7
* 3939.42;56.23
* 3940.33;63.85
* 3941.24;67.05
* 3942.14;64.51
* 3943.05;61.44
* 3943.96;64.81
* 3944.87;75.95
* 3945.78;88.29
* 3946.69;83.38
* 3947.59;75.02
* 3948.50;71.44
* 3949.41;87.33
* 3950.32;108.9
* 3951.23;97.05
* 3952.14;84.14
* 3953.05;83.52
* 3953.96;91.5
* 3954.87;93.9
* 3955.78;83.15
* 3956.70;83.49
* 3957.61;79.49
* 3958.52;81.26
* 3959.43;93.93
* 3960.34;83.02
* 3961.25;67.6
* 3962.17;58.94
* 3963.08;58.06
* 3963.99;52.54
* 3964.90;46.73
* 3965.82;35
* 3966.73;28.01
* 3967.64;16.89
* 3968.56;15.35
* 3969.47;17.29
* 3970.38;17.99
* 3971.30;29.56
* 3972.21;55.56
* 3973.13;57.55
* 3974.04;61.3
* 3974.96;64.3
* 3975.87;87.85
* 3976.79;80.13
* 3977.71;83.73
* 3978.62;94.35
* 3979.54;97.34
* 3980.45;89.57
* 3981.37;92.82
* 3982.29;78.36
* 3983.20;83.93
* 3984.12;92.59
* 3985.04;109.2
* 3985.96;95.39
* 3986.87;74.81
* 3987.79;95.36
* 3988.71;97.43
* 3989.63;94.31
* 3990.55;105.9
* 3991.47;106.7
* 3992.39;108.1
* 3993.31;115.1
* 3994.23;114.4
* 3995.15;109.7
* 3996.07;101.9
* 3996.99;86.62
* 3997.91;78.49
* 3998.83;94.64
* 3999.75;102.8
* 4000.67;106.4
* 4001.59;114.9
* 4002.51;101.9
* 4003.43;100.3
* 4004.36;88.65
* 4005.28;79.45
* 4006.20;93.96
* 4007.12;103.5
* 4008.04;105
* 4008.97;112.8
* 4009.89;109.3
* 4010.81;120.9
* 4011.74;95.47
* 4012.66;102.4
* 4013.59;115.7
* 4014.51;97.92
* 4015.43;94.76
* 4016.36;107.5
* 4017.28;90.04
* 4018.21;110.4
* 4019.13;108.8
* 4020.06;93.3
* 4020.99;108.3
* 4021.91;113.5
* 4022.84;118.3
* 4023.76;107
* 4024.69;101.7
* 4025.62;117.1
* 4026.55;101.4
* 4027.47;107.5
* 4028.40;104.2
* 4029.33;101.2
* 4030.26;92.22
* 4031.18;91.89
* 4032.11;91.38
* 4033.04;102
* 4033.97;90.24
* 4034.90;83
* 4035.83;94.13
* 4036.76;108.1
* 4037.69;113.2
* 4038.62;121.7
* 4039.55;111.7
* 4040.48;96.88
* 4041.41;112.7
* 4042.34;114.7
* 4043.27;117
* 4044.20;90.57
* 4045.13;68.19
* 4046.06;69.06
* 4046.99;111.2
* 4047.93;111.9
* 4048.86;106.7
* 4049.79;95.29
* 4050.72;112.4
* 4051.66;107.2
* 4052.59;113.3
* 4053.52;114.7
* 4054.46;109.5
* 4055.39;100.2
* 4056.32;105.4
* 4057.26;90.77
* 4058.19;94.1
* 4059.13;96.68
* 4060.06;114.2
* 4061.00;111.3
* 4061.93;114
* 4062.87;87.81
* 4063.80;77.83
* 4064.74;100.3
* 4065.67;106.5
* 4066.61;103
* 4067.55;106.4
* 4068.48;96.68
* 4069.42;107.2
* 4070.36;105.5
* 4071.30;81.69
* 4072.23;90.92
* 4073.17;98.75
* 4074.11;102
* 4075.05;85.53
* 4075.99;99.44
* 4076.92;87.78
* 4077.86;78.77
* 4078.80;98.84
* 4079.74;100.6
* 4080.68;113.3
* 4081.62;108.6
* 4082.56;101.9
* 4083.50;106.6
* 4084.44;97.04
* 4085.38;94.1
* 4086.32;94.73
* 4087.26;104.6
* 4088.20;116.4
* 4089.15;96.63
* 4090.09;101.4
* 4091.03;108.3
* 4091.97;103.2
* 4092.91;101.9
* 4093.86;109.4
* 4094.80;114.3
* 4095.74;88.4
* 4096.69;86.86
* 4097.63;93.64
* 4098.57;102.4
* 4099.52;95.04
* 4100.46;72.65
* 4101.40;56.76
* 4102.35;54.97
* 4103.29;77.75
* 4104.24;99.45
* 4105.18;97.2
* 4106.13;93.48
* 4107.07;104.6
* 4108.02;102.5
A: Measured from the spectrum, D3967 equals 1.4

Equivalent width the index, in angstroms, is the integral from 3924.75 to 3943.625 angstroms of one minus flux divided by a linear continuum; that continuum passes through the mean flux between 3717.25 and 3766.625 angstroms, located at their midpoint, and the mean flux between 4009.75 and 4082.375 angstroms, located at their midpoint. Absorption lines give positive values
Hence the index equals 9.64 angstroms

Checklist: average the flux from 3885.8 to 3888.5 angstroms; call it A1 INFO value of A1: 66.2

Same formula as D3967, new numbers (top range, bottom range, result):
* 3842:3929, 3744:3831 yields 1.11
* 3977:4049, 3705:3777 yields 1.58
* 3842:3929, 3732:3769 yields 1.26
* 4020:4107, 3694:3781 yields 1.56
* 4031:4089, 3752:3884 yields 1.40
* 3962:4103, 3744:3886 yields 1.31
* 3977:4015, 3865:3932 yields 1.30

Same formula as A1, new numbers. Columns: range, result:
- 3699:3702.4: 86.3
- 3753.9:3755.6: 97.3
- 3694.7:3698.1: 82.1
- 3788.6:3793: 79.5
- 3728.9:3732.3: 83.1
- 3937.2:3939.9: 50.5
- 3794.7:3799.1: 64.6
